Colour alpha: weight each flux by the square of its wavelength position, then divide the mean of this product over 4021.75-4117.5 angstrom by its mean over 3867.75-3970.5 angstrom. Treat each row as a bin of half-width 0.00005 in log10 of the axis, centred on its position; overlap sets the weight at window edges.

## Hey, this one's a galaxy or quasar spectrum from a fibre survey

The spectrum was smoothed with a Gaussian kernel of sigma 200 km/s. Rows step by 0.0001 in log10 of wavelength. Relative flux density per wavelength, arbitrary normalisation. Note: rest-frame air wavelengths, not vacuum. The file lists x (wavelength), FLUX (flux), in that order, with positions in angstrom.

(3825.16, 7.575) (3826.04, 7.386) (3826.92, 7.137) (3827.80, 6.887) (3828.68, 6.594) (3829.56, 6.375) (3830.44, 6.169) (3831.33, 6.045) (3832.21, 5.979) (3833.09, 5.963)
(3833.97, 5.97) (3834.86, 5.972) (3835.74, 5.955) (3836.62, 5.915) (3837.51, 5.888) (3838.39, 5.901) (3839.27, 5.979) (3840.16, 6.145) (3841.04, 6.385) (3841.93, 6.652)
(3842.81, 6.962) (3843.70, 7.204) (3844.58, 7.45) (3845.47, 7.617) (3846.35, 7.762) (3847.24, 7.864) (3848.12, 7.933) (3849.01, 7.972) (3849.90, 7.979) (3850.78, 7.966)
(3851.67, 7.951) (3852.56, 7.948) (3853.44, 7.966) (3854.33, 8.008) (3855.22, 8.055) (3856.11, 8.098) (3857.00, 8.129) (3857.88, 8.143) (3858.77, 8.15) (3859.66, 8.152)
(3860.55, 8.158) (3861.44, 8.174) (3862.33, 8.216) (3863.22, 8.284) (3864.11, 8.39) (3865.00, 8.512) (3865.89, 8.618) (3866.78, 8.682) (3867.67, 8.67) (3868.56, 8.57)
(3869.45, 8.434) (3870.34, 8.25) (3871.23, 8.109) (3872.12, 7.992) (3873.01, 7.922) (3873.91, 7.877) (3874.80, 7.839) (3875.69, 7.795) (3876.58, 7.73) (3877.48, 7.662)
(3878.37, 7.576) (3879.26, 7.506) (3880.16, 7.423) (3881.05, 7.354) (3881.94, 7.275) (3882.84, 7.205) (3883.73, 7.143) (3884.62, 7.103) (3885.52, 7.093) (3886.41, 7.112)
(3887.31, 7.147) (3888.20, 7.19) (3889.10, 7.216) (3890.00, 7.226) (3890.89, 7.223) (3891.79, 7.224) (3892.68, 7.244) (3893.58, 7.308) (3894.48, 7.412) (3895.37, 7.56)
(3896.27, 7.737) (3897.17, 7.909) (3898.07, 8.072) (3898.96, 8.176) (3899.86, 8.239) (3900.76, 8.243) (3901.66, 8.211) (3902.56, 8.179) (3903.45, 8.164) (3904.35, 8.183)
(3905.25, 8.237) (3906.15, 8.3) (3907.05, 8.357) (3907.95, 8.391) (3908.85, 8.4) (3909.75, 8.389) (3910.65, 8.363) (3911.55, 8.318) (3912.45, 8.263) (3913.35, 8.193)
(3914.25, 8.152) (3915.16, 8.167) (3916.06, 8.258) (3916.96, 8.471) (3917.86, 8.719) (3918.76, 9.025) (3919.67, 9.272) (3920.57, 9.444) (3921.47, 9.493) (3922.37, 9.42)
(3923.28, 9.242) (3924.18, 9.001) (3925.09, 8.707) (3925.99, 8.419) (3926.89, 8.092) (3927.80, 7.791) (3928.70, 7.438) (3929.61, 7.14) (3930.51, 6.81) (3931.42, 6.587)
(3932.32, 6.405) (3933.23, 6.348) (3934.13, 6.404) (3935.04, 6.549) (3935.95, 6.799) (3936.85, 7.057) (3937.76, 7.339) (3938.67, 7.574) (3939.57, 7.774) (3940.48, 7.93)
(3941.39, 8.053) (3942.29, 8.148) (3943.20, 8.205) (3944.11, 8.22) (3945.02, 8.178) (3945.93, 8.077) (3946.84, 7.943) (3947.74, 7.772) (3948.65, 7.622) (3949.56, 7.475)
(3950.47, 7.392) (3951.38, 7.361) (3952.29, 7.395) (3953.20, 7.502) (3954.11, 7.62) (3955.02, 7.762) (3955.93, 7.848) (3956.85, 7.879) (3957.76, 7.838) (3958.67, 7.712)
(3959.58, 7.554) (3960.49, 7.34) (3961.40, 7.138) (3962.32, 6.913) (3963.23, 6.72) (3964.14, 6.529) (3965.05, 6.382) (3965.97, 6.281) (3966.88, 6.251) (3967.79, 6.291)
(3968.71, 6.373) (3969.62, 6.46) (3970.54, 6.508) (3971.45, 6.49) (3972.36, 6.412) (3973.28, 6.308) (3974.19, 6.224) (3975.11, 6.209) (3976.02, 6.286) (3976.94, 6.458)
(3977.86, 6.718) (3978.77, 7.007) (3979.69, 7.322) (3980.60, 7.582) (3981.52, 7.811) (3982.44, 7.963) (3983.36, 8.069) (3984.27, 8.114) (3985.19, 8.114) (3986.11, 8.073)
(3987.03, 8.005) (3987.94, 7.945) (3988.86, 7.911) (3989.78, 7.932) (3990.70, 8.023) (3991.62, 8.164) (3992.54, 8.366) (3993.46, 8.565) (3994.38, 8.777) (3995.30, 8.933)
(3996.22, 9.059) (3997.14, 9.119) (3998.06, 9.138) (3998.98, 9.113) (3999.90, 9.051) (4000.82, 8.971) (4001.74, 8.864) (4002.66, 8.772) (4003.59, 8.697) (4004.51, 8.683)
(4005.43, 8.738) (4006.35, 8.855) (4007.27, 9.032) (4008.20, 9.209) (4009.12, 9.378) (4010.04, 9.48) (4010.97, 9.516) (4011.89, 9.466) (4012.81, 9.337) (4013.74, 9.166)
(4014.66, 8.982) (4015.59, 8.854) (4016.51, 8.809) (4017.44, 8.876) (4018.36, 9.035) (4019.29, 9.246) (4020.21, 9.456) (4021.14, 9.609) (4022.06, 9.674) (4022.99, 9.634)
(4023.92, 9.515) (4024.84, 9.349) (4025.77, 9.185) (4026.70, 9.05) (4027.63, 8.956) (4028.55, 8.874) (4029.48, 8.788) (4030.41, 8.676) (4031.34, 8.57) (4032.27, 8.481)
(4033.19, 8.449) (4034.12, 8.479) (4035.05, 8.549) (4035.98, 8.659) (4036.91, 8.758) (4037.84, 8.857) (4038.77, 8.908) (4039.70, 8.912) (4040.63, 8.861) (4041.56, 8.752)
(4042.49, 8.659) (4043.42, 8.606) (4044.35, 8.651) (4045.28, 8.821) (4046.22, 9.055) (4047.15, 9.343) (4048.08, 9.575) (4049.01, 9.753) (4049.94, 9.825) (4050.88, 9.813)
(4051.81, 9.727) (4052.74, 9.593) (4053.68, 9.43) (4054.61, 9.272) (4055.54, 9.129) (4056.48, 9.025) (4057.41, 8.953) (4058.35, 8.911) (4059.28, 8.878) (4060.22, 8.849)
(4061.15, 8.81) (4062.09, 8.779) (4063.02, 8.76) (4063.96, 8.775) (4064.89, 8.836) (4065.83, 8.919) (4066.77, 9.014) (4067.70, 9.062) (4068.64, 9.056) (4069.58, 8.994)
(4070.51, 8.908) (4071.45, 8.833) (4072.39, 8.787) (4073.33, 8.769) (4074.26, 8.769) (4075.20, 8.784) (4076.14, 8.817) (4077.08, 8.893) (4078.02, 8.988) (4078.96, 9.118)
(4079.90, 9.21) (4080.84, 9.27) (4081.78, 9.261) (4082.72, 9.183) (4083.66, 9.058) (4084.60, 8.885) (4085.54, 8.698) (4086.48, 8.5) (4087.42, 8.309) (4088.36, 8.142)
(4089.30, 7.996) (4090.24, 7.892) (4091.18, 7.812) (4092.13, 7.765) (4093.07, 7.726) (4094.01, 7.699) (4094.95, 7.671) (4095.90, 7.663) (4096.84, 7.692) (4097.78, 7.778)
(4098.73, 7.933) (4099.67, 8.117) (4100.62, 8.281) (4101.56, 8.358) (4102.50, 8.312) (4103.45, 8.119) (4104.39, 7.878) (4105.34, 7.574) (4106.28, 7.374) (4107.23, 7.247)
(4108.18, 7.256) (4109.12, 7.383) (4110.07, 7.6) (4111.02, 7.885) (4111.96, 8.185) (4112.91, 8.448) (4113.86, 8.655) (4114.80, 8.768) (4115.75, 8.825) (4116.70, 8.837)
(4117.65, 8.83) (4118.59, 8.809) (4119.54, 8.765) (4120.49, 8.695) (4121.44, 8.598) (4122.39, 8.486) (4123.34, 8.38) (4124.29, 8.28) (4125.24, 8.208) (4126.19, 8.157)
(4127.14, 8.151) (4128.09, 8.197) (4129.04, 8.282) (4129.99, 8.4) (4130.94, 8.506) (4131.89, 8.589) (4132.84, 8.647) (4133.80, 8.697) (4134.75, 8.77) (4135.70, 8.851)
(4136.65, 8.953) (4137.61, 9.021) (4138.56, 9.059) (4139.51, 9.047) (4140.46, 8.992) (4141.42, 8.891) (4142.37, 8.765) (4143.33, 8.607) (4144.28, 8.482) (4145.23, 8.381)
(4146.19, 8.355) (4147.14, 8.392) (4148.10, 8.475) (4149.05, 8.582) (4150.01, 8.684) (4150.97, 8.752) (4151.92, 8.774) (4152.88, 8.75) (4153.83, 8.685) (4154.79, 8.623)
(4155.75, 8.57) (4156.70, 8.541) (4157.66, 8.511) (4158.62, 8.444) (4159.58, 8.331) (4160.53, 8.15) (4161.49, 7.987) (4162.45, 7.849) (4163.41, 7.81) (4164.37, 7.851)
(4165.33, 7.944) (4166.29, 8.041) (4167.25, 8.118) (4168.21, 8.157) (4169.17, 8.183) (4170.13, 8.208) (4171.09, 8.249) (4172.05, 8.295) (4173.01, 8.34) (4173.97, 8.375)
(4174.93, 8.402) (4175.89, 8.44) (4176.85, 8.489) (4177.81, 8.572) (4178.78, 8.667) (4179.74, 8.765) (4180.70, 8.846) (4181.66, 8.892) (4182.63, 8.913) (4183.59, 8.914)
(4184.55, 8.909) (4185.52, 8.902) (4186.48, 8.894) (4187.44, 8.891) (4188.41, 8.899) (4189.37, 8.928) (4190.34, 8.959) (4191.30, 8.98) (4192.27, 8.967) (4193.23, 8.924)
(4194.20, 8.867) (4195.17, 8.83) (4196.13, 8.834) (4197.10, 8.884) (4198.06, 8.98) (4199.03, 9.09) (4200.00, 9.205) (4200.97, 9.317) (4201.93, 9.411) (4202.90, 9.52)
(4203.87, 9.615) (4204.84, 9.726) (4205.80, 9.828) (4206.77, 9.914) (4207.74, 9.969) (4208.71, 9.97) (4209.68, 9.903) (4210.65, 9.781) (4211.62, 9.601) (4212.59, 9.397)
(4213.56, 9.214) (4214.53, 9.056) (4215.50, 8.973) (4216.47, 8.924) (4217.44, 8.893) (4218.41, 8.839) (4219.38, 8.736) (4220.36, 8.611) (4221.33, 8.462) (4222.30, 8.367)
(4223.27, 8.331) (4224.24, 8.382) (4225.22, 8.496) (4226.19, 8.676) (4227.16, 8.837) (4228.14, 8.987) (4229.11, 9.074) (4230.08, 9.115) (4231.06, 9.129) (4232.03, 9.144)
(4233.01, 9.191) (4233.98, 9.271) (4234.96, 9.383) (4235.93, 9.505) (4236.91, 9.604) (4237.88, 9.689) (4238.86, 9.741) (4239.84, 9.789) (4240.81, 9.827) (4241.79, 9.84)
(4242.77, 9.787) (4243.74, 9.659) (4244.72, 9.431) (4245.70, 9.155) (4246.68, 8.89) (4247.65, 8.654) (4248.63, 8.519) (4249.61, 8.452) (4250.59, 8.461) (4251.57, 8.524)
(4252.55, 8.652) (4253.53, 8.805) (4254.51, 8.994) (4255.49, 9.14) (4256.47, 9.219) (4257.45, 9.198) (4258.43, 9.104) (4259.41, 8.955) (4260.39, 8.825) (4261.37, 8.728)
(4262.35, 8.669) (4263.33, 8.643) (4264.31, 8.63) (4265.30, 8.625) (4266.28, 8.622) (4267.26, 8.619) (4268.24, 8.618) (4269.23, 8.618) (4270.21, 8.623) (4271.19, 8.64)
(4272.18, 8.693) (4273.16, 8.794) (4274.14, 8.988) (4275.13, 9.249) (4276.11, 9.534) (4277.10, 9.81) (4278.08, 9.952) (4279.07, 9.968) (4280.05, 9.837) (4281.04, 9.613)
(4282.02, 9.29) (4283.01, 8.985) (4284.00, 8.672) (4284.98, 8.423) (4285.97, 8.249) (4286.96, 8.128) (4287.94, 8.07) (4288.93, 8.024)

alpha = 1.2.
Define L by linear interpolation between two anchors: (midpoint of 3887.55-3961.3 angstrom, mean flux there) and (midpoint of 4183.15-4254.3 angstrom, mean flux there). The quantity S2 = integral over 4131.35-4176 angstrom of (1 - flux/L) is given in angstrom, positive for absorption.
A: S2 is 1.8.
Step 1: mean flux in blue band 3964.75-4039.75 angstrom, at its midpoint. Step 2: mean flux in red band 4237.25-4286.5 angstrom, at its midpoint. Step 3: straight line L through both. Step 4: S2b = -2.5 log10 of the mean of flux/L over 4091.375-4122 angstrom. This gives 0.068 mag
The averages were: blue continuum 8.31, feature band 8.08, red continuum 9.05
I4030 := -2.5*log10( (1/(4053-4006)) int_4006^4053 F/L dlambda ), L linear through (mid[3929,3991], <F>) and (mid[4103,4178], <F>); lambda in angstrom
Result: -0.18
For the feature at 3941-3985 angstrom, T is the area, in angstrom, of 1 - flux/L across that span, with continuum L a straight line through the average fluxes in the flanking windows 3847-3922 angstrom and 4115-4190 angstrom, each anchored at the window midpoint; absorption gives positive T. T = 5.0 angstrom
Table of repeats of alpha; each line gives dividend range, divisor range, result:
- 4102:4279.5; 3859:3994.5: 1.30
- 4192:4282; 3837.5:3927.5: 1.37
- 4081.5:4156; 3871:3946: 1.19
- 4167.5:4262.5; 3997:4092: 1.09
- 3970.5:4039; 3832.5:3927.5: 1.15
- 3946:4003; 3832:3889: 1.07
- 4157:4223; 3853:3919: 1.29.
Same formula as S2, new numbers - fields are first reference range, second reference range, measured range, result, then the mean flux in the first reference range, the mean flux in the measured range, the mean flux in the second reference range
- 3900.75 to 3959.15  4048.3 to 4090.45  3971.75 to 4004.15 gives 1.7 angstrom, 7.97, 7.94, 8.97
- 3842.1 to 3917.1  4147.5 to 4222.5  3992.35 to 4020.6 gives -2.6 angstrom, 7.9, 9.02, 8.8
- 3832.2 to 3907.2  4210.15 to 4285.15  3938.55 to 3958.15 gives 0.2 angstrom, 7.6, 7.8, 9.04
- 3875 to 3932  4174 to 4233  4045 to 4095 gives -2.0 angstrom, 7.95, 8.87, 9.01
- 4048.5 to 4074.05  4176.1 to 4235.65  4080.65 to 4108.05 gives 2.9 angstrom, 9.09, 8.12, 9.05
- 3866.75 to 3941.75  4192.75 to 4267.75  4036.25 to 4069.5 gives -2.5 angstrom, 7.87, 9.05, 9.1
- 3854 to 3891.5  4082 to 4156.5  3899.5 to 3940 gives -0.6 angstrom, 7.84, 8.05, 8.37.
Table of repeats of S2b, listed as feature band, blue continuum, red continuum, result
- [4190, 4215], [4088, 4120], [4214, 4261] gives -0.07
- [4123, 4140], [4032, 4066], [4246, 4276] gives 0.04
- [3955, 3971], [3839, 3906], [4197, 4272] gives 0.16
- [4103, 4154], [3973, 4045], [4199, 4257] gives 0.06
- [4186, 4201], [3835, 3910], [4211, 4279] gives -0.01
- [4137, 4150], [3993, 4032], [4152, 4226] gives 0.02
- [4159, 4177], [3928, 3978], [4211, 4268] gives 0.05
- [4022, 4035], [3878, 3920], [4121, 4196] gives -0.09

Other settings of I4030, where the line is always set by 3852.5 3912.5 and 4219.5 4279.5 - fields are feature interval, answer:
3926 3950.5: 0.09 mag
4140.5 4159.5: 0.02 mag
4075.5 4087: -0.06 mag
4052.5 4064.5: -0.07 mag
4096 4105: 0.07 mag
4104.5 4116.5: 0.08 mag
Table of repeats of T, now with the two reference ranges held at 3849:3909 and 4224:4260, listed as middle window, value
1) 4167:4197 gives 0.8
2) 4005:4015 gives -1.0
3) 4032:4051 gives -1.1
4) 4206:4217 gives -0.6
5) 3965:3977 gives 2.7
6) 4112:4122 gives 0.0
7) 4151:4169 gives 1.1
